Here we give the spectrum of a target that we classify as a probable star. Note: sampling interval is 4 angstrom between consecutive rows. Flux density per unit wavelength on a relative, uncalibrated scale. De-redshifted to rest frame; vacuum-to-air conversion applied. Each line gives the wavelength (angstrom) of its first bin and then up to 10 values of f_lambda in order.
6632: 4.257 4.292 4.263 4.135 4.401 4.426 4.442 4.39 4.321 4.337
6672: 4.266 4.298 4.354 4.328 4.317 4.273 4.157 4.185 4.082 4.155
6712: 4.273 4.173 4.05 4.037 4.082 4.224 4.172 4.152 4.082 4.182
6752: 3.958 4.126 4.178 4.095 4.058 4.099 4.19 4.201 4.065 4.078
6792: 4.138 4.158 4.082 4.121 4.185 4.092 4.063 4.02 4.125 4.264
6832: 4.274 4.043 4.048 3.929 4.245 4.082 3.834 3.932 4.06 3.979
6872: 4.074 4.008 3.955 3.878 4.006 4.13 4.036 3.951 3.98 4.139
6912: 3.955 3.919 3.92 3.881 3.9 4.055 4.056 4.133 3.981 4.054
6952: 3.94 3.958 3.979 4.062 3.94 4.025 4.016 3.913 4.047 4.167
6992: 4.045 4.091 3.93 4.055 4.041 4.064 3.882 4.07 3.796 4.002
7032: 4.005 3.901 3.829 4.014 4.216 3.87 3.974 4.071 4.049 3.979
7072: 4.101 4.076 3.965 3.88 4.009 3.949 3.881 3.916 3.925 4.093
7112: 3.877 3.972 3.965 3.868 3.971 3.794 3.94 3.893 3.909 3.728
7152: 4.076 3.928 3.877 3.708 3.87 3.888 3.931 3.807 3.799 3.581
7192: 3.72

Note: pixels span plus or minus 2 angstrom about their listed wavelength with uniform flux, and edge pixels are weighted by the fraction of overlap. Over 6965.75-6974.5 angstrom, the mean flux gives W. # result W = 3.99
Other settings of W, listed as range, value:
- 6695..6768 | 4.13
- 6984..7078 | 4.01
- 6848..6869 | 4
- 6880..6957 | 3.99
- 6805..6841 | 4.13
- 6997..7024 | 3.99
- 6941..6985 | 3.99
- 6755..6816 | 4.12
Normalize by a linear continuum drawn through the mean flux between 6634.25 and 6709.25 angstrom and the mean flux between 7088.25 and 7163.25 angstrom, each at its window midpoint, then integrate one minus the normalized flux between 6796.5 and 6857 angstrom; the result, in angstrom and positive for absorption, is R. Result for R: 0.9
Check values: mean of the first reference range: 4.29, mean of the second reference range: 3.92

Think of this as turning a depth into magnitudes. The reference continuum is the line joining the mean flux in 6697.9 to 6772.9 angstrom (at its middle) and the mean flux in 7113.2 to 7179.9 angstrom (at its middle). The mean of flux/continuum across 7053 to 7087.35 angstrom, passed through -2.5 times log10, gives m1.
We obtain -0.02 mag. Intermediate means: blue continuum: 4.12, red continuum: 3.89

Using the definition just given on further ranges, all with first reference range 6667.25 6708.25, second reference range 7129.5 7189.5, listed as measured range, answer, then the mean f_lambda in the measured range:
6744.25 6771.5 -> 0.02 mag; 4.1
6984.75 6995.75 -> -0.03 mag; 4.1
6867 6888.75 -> 0.03 mag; 3.98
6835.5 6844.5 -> 0.03 mag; 4.01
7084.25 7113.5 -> -0.01 mag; 3.95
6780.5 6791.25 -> 0.02 mag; 4.1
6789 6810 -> 0.01 mag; 4.13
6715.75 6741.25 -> 0.02 mag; 4.12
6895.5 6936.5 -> 0.02 mag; 3.98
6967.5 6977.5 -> 0.00 mag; 4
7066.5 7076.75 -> -0.03 mag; 4.05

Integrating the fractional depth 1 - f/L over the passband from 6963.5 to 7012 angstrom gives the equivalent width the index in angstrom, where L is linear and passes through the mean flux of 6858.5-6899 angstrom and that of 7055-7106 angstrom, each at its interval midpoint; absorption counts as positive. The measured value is -0.4 angstrom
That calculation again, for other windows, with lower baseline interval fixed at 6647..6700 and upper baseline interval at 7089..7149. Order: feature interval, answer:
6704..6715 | 0.3 angstrom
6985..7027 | 0.1 angstrom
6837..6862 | 0.9 angstrom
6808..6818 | 0.2 angstrom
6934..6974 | 0.5 angstrom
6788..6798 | 0.2 angstrom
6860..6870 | 0.4 angstrom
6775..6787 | 0.2 angstrom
